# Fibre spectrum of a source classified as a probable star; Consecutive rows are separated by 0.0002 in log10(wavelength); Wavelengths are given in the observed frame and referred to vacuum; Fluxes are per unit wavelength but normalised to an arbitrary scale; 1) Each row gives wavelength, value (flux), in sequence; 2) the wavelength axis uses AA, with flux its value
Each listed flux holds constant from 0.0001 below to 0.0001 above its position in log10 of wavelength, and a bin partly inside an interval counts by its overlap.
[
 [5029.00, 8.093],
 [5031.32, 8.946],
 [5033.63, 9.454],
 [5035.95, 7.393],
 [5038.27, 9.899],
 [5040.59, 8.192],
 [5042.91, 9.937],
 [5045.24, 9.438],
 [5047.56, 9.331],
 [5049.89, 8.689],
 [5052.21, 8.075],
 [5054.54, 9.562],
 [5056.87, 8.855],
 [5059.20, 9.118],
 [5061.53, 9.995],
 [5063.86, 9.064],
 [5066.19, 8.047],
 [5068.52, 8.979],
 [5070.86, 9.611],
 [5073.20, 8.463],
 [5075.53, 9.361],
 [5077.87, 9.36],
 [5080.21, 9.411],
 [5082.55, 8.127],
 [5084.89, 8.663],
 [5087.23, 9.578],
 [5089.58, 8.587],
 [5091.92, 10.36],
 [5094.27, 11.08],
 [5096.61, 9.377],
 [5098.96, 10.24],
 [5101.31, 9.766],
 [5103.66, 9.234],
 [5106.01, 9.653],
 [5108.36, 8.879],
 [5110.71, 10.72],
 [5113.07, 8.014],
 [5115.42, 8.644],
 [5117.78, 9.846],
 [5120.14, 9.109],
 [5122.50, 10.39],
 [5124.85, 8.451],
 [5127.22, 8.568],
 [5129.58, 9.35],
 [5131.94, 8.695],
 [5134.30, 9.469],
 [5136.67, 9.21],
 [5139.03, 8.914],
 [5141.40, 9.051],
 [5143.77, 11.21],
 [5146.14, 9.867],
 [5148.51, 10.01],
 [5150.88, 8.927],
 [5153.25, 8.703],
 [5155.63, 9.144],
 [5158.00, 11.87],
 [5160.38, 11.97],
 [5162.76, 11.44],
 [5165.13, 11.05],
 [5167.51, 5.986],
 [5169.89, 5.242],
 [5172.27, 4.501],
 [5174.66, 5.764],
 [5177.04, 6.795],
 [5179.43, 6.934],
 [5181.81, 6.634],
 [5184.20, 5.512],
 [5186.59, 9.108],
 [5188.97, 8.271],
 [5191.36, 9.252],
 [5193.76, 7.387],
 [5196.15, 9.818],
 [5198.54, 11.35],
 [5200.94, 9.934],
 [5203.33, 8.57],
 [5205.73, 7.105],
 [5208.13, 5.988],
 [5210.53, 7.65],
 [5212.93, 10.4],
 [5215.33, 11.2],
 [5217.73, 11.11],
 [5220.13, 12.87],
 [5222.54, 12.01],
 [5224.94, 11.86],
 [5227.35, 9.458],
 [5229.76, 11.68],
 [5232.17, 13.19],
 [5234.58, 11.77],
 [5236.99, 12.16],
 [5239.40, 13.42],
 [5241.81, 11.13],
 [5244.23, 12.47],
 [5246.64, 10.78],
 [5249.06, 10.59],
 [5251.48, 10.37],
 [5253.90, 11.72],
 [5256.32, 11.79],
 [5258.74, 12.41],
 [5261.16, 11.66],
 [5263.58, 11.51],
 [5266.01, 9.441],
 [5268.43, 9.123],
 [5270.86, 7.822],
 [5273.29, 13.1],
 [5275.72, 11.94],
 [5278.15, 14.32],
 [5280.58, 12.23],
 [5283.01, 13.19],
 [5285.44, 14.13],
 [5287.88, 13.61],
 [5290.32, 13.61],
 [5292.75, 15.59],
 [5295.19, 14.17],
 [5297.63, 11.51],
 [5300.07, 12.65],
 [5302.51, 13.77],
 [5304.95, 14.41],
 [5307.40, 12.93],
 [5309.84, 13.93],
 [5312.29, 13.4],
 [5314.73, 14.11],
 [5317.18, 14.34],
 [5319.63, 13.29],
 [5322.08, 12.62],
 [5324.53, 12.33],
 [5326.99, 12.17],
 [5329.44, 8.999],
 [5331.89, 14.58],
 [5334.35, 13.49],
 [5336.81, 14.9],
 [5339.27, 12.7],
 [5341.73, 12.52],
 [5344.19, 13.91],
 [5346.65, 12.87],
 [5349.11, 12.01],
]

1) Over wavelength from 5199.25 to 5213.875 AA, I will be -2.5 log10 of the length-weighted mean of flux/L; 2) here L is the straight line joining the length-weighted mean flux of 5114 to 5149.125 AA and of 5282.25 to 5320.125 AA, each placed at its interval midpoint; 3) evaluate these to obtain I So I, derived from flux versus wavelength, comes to 0.33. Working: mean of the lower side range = 9.37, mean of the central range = 8.34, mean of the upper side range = 13.7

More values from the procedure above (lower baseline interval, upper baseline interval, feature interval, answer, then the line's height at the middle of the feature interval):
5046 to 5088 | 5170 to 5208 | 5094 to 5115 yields -0.115 mag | 8.6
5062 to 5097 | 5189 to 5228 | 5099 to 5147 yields 0.002 mag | 9.38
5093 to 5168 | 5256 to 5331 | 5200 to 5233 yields 0.105 mag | 11.2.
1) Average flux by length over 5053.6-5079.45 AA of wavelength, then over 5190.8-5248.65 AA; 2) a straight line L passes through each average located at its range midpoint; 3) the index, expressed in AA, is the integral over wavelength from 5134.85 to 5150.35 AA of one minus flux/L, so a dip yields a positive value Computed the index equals 0.3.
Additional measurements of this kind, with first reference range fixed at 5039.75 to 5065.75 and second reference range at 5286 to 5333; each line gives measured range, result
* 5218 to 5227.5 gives 0.1 AA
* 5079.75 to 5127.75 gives 2.6 AA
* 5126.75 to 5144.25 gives 2.0 AA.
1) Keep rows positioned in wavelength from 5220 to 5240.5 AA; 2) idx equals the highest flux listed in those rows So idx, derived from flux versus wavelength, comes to 13.42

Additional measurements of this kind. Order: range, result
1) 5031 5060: 9.937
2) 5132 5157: 11.21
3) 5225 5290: 14.32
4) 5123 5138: 9.469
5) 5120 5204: 11.97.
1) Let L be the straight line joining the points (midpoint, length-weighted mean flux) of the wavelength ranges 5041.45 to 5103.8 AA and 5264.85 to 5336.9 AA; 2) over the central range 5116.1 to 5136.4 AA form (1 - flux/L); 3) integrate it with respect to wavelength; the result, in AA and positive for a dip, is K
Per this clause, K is 1.8 AA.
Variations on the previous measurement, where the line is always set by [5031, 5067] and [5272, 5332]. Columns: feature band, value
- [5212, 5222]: 0.3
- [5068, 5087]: 0.9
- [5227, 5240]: 0.0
